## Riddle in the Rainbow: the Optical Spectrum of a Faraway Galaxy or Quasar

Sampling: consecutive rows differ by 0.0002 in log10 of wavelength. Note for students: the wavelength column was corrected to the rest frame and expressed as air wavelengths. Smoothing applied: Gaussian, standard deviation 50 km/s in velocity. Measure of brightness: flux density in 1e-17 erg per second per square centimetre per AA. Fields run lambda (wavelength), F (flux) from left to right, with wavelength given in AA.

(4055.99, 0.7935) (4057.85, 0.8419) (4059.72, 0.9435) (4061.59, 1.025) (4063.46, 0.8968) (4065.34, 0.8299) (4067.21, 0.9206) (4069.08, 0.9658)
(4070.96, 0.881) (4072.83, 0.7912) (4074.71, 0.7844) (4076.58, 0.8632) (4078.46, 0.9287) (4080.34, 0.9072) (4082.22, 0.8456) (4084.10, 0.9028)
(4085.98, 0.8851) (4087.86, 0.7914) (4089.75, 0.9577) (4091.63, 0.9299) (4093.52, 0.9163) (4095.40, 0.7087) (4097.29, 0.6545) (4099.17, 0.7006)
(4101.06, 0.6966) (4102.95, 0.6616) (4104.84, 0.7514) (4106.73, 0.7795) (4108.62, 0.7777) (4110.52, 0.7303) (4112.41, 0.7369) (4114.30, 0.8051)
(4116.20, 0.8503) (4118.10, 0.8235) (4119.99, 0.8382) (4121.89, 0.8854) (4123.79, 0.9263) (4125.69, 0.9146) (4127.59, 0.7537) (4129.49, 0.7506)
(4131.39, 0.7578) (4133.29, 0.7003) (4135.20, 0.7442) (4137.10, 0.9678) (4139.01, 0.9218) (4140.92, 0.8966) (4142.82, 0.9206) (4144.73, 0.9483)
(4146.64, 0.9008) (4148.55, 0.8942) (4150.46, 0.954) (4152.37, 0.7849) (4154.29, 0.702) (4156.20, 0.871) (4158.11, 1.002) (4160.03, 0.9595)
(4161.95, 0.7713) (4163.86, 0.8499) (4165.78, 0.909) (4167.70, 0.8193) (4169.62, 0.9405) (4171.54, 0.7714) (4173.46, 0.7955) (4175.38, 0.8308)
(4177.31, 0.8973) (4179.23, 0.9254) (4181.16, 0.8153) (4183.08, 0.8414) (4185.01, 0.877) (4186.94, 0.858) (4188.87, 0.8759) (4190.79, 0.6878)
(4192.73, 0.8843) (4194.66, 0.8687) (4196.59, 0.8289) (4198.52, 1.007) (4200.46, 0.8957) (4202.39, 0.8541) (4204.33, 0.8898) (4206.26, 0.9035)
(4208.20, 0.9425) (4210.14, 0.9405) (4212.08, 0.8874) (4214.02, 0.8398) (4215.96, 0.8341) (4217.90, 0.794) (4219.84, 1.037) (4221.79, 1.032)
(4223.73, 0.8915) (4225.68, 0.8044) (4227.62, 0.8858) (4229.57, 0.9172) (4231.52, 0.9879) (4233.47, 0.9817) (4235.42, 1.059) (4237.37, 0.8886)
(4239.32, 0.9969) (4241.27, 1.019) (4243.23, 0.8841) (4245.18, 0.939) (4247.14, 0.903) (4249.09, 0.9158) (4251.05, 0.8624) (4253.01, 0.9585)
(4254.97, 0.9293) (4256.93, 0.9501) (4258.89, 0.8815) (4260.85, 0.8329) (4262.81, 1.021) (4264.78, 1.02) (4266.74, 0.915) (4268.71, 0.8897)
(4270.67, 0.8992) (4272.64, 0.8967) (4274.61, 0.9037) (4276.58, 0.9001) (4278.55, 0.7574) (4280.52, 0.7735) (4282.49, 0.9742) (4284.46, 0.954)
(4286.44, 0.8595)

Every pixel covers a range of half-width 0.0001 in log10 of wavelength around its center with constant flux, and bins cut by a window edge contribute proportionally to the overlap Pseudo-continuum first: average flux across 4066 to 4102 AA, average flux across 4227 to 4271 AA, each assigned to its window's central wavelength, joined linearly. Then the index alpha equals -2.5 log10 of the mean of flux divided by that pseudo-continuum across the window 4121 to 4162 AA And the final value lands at 0.02 mag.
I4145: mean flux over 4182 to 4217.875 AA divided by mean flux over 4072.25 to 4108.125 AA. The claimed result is 1.1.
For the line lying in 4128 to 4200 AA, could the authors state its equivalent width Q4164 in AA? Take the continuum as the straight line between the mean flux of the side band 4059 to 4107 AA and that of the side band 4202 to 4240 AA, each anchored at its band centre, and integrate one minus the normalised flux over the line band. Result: 2.5 AA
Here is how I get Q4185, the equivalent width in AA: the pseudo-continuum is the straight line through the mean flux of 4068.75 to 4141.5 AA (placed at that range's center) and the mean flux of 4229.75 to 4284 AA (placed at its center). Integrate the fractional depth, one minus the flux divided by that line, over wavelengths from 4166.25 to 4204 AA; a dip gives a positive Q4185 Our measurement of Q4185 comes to 0.8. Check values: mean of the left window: 0.821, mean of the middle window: 0.858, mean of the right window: 0.924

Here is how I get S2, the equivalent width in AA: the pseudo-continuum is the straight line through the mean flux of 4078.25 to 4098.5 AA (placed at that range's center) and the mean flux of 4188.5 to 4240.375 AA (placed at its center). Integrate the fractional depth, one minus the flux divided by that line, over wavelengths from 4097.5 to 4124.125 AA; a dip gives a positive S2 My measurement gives 2.6 AA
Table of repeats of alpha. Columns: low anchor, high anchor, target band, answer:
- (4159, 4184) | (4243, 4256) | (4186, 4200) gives 0.02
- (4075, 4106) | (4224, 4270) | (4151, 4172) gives 0.02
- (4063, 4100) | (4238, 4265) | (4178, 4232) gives 0.03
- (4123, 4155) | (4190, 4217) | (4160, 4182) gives 0.01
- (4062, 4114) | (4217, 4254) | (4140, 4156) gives -0.01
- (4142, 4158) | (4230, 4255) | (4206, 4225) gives 0.02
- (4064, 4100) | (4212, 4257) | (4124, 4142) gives 0.06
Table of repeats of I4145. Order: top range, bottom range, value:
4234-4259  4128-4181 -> 1.10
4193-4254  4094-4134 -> 1.19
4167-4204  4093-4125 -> 1.10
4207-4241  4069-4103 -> 1.12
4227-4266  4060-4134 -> 1.14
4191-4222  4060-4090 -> 1.01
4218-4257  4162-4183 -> 1.10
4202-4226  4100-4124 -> 1.15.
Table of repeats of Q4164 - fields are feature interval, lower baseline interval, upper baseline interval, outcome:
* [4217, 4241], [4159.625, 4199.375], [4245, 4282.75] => -1.6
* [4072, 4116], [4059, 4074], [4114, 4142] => 3.5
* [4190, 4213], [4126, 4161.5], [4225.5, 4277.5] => 0.3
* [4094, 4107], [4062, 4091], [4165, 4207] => 2.4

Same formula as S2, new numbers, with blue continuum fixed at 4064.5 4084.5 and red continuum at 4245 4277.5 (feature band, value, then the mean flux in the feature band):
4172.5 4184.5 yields 0.6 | 0.852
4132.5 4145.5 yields 0.2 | 0.872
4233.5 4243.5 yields -0.7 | 0.977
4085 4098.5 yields 0.7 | 0.832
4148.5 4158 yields 0.4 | 0.851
